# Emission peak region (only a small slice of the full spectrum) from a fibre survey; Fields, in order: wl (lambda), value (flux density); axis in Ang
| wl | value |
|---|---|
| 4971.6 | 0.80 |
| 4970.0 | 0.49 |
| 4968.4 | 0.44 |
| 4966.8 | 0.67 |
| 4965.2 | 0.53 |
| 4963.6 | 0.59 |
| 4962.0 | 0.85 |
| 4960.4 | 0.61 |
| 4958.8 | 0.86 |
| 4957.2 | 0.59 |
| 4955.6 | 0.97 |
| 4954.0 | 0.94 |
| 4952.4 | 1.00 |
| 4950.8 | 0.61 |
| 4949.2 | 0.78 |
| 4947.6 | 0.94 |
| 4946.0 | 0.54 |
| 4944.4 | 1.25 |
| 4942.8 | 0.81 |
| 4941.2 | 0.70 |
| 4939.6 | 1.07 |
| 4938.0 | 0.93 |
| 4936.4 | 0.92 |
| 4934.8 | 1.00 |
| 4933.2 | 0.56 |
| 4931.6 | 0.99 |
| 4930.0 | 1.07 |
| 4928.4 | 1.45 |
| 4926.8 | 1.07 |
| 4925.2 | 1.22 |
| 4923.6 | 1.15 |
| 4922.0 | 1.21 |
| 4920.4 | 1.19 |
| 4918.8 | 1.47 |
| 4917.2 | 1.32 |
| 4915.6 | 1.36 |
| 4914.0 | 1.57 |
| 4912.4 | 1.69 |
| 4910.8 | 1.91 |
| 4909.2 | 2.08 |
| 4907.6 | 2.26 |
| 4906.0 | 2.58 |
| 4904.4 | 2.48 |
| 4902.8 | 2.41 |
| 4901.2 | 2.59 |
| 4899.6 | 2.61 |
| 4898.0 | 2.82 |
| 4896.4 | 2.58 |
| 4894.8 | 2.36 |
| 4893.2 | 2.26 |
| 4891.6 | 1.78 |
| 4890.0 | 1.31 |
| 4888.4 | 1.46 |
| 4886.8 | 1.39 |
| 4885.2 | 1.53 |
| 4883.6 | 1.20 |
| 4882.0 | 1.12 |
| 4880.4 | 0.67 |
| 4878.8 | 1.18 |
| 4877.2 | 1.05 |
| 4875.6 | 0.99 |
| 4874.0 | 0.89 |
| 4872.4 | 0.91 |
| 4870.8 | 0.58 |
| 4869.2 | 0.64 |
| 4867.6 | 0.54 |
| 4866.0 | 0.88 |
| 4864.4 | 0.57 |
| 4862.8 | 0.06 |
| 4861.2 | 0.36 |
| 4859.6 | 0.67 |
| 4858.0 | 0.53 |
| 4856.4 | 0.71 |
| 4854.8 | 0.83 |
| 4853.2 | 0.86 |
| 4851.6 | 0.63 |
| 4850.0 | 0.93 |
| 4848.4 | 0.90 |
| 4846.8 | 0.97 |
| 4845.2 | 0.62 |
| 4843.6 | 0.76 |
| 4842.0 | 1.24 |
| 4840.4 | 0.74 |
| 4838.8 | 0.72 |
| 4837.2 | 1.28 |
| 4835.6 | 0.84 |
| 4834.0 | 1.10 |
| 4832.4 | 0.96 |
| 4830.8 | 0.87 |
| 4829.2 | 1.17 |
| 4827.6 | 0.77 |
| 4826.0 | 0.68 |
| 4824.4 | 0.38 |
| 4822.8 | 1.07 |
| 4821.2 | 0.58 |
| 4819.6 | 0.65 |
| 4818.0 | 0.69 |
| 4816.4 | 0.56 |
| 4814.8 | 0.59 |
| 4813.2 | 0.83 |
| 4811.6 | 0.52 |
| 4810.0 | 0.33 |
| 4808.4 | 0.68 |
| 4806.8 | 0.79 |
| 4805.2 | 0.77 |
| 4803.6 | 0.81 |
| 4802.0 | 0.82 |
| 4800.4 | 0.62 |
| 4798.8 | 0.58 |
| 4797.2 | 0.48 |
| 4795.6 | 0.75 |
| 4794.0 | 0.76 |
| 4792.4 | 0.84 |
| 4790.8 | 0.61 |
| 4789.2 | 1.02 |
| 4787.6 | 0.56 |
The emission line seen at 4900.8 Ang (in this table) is C IV 1549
